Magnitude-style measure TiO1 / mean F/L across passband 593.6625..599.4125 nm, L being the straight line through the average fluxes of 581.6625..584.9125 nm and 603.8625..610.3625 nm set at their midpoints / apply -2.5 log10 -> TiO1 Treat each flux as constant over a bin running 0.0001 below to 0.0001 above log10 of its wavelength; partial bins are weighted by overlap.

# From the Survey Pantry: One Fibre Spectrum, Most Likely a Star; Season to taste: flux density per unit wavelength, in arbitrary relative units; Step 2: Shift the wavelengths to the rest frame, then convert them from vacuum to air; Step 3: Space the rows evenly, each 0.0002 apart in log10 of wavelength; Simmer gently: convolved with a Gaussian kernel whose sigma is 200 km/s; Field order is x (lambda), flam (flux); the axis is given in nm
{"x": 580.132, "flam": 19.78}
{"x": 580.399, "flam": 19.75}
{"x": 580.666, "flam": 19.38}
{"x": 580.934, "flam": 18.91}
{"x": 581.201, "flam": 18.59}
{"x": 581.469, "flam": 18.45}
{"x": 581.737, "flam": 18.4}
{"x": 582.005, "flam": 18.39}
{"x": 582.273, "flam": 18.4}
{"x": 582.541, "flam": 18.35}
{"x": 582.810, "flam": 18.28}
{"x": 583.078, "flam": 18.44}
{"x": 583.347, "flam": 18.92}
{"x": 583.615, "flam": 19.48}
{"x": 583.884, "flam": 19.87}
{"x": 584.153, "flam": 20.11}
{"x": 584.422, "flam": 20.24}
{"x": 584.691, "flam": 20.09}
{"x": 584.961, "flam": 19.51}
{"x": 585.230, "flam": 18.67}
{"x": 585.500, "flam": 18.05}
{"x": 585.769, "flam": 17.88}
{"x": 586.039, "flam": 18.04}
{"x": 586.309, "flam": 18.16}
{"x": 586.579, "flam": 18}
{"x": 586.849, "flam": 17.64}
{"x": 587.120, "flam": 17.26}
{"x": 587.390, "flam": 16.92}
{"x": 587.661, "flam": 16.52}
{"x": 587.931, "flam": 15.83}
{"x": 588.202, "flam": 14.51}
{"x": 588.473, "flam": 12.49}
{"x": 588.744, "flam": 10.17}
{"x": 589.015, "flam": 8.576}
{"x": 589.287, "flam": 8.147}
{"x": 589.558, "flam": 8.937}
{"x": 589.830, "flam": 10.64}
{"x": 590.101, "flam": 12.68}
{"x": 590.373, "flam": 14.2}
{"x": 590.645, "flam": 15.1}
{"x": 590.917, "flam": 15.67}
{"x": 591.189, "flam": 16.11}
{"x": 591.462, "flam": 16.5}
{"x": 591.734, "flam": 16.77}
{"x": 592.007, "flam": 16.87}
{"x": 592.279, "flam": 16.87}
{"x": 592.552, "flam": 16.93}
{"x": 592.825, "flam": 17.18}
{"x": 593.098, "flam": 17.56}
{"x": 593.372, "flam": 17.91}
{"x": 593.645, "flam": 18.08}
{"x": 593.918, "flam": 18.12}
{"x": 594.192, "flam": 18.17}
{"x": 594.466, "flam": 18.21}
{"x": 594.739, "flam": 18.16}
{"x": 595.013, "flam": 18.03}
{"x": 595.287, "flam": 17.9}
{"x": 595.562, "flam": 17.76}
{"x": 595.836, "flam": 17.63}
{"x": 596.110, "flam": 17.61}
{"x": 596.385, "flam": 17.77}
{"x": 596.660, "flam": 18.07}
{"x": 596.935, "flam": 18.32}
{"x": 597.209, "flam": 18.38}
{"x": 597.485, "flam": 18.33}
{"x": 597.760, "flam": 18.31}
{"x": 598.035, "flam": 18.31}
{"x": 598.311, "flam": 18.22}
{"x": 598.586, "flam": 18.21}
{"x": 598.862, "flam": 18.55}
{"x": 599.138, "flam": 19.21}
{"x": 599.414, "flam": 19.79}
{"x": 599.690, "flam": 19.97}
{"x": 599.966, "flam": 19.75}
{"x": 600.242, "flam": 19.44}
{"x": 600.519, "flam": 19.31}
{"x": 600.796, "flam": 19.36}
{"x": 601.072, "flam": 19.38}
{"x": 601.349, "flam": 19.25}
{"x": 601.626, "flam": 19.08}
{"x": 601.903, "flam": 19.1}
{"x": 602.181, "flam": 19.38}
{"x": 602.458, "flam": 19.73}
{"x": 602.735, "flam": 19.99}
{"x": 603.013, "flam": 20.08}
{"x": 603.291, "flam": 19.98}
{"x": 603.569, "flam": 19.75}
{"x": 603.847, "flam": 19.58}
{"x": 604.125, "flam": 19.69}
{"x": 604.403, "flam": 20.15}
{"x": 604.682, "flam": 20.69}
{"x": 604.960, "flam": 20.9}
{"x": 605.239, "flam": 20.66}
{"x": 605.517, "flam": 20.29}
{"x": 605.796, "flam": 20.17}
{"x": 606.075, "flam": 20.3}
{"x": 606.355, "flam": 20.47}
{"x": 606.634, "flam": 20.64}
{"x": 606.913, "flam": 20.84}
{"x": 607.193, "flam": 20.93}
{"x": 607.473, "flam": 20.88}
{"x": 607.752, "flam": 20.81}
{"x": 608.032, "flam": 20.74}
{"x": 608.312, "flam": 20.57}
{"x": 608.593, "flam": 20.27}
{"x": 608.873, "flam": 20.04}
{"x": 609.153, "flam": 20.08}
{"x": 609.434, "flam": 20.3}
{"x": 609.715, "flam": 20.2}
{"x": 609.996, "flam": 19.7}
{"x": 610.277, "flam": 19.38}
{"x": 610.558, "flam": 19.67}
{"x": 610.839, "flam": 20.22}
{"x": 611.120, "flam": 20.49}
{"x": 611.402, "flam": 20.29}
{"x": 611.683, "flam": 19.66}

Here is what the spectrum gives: 0.09 mag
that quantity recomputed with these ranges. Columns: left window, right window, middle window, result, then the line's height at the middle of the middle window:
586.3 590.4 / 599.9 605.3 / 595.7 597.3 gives -0.051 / 17.1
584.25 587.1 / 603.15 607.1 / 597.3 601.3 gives 0.044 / 19.8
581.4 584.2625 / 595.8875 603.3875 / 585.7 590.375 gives 0.309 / 18.9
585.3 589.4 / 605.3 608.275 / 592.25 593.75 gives -0.038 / 16.8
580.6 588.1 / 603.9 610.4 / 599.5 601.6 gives 0.018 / 19.8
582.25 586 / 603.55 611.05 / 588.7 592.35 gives 0.401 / 19.4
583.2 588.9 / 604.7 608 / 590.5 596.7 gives 0.081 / 18.7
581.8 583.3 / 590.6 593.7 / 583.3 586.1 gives -0.068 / 18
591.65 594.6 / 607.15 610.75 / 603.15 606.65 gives -0.037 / 19.6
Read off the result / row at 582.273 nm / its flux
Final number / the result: 18.4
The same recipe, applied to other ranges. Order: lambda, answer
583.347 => 18.92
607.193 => 20.93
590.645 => 15.1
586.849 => 17.64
